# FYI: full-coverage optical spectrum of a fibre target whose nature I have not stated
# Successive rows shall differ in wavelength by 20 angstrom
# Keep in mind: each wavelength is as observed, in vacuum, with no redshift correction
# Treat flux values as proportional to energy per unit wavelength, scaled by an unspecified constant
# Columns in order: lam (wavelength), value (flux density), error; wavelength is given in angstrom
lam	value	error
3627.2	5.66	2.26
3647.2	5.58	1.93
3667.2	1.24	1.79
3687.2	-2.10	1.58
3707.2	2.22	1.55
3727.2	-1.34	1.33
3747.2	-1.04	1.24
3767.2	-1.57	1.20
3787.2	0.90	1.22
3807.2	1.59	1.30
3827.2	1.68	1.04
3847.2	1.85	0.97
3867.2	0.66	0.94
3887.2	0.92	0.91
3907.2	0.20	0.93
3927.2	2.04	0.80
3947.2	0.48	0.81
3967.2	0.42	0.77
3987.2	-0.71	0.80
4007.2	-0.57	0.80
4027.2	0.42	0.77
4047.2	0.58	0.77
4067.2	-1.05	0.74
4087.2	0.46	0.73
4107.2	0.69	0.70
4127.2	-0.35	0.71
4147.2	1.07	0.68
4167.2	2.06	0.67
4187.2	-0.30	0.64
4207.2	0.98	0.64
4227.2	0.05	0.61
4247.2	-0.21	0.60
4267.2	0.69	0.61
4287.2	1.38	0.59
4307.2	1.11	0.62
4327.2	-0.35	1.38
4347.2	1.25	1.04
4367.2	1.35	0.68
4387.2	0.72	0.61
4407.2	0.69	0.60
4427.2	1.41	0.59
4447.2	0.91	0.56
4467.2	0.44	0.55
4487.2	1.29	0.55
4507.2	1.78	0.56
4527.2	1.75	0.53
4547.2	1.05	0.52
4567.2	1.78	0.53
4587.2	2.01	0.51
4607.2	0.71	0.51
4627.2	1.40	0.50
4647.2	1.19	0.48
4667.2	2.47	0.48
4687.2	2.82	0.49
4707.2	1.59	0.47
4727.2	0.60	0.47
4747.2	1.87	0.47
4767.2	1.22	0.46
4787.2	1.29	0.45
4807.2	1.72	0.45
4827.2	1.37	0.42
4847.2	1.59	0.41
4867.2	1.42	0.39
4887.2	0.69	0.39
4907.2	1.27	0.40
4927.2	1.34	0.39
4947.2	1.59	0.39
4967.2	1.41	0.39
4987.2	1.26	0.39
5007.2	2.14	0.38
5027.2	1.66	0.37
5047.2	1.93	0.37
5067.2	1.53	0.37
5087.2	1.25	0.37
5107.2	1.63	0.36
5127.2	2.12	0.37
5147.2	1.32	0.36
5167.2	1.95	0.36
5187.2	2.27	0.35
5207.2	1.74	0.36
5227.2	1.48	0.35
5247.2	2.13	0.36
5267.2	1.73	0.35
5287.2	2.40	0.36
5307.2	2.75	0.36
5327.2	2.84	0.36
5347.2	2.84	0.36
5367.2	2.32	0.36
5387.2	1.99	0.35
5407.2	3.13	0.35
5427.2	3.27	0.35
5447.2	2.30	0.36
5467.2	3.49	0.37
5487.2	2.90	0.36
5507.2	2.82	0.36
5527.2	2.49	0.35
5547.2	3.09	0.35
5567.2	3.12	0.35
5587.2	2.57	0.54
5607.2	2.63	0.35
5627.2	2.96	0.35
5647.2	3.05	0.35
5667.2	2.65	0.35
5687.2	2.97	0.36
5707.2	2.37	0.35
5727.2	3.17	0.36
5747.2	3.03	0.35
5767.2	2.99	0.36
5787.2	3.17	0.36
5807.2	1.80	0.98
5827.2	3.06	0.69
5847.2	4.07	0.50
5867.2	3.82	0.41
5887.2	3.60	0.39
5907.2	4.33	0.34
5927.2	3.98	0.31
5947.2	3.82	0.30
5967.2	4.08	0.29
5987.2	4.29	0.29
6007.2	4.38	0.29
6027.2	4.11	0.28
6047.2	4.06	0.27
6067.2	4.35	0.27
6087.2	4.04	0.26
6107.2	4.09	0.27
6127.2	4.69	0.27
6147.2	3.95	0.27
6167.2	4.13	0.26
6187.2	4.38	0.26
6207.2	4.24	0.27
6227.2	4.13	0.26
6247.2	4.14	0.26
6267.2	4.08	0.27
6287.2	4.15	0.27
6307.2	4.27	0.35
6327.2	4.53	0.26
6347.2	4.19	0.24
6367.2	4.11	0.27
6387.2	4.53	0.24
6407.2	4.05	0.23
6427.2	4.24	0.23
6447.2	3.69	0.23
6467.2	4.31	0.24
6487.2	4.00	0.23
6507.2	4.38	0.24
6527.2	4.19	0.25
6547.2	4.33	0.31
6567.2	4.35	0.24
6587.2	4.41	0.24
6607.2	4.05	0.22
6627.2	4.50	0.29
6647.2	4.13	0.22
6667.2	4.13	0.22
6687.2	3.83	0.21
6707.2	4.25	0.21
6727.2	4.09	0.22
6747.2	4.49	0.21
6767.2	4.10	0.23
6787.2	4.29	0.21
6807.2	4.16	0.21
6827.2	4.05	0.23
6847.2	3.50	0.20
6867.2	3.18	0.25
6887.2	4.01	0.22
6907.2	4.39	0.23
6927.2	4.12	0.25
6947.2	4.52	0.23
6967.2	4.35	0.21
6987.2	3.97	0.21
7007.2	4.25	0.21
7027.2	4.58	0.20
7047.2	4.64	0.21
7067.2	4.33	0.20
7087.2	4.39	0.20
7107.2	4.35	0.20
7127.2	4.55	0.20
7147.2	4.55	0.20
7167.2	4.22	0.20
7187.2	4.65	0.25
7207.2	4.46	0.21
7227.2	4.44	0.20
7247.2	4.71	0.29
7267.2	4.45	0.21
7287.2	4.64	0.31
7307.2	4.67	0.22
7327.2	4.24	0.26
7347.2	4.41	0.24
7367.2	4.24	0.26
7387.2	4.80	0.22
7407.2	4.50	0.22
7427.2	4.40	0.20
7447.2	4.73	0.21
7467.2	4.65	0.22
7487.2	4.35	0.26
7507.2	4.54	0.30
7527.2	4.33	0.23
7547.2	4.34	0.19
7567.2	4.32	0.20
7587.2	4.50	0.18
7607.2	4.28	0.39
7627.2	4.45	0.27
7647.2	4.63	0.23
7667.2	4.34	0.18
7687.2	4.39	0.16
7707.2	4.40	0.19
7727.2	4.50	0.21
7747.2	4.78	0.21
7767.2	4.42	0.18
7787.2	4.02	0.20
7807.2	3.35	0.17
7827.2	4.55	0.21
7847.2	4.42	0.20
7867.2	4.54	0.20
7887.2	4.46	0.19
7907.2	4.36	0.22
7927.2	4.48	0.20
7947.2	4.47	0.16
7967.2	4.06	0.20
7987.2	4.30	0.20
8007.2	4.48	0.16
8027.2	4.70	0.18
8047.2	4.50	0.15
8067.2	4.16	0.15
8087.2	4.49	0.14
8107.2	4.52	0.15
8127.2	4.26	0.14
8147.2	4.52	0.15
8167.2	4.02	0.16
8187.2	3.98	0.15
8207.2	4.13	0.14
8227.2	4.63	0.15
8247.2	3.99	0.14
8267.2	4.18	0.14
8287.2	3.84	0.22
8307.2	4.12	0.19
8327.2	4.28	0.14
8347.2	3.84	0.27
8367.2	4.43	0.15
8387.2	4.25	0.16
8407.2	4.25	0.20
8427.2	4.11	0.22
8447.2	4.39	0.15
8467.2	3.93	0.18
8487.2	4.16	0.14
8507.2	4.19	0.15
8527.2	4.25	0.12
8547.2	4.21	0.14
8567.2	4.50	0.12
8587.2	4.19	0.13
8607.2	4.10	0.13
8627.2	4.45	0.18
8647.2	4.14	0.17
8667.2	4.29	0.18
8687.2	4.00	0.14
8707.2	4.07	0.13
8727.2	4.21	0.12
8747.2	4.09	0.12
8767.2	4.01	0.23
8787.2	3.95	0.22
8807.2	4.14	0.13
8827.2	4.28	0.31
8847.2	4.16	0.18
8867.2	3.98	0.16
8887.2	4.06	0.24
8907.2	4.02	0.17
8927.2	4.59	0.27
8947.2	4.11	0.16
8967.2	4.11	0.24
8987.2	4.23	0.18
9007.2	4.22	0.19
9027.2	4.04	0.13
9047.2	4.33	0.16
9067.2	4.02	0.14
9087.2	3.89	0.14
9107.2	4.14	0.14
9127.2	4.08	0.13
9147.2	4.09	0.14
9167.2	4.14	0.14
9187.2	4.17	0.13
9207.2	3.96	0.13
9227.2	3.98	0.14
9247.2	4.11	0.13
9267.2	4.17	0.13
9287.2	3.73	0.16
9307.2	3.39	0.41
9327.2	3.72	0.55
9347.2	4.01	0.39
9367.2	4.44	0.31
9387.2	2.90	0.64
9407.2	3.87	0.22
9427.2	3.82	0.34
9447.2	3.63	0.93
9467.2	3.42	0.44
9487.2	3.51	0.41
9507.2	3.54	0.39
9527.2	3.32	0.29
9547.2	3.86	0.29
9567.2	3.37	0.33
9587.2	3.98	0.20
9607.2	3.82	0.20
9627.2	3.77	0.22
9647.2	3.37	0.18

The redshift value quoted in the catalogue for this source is 0.325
